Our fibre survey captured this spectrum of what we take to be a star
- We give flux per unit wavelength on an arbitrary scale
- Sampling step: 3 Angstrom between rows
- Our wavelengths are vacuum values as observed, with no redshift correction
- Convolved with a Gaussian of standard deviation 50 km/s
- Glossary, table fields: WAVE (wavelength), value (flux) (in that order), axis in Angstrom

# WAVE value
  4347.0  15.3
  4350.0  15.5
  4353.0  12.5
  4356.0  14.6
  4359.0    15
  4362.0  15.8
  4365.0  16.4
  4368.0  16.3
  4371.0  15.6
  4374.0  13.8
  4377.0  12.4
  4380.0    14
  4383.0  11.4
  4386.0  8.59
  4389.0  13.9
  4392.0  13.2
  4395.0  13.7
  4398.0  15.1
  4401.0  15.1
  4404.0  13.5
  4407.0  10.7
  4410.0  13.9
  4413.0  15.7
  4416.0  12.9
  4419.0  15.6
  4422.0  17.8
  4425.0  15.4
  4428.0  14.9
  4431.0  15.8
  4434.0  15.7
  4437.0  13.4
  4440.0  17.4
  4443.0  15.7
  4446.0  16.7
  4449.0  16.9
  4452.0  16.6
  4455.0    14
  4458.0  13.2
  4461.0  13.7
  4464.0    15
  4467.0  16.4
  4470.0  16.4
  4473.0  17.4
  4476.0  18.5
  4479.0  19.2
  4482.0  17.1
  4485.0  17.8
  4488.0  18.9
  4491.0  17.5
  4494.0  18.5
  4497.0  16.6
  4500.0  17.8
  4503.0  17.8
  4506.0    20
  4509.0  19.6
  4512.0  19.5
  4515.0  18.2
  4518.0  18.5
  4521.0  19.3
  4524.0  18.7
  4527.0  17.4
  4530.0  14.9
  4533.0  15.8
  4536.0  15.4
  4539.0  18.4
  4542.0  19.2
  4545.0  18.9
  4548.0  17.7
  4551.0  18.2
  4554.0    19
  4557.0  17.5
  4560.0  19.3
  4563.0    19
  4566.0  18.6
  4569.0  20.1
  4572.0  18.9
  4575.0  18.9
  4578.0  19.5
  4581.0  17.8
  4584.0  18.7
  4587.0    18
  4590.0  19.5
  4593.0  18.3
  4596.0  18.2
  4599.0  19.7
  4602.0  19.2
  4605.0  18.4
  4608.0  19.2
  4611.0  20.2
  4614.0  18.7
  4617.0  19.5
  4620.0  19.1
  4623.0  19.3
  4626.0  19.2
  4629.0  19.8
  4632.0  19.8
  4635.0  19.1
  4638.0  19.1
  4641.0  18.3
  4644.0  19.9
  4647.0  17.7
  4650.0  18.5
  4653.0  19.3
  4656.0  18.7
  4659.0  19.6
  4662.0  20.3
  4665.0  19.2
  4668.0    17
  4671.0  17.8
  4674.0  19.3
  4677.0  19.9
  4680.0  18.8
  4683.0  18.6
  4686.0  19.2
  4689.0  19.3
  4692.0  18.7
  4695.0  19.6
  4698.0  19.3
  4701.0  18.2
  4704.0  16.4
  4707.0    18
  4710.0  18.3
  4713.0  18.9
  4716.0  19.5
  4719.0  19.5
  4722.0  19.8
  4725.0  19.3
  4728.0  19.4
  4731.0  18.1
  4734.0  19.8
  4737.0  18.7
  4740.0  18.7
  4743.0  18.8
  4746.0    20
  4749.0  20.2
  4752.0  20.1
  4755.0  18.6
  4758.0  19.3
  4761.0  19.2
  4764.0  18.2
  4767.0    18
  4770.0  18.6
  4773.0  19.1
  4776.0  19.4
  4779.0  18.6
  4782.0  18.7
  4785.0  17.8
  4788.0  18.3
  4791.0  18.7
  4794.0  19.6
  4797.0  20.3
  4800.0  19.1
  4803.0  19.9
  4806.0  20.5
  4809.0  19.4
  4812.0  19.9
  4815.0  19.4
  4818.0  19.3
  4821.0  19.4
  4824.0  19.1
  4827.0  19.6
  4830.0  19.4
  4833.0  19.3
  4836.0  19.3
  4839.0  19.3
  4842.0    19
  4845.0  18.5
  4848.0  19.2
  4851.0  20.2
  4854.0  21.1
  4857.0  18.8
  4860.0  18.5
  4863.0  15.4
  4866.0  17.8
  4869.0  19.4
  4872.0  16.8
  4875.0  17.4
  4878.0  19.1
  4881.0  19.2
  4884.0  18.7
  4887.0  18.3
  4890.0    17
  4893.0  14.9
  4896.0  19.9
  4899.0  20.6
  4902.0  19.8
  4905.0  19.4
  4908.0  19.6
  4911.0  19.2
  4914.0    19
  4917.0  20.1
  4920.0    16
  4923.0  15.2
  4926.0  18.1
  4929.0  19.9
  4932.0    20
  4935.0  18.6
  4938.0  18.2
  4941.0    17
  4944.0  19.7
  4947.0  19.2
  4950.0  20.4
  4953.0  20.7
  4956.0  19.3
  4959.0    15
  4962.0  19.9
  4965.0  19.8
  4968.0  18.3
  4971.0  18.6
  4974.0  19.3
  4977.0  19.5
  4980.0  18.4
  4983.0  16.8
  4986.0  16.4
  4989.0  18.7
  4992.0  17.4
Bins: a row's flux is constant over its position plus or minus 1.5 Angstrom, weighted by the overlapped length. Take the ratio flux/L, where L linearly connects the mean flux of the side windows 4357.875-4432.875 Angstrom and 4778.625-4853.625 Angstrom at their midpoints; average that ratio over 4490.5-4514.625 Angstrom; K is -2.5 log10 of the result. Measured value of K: -0.18 mag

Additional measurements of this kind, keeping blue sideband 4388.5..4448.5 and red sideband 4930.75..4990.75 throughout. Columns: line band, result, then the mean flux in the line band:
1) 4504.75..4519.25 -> -0.23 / 19.2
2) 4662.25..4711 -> -0.12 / 18.6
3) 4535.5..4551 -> -0.15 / 18.1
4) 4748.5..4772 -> -0.10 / 19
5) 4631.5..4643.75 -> -0.17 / 19.1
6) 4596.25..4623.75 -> -0.18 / 19.2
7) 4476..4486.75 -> -0.18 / 18.1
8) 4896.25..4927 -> -0.03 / 18.8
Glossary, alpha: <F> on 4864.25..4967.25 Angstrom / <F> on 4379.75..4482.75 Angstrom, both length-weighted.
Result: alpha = 1.2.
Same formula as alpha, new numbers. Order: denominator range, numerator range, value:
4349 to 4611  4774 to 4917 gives 1.14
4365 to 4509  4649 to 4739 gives 1.22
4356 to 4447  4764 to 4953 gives 1.30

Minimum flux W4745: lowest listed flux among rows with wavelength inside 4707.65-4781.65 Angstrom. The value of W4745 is 18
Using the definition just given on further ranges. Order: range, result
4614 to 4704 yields 16.4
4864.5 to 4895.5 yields 14.9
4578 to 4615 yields 17.8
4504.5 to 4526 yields 18.2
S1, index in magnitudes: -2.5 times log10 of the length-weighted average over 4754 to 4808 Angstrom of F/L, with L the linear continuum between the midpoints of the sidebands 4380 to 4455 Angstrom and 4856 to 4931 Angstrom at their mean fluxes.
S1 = -0.09 mag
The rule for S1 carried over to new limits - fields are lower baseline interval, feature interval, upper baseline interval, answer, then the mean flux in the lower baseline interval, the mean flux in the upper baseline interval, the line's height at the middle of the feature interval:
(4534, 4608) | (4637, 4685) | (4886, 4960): -0.016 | 18.6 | 18.6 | 18.6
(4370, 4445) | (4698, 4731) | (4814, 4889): -0.079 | 14.2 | 18.8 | 17.4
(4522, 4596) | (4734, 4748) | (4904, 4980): -0.039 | 18.2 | 18.8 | 18.5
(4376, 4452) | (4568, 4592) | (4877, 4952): -0.191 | 14.4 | 18.7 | 15.8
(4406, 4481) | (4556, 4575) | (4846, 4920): -0.153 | 15.6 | 18.7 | 16.5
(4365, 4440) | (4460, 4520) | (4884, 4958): -0.185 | 14.2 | 18.7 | 15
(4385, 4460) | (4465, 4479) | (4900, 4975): -0.152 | 14.6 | 18.8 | 15.1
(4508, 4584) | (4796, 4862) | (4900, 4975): -0.043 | 18.3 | 18.8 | 18.7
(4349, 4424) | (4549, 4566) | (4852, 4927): -0.191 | 14.1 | 18.4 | 15.6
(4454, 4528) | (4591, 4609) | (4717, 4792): -0.042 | 17.5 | 19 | 18.1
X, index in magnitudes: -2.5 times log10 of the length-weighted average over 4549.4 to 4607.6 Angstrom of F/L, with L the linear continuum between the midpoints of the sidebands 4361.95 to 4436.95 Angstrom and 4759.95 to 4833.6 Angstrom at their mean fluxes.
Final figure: -0.14 mag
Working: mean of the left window 14.2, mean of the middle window 18.8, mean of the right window 19.1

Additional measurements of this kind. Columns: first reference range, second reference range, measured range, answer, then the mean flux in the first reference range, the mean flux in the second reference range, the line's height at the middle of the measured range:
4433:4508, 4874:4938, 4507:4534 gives -0.07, 16.8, 18.6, 17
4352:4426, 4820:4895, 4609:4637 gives -0.19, 14.1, 18.6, 16.4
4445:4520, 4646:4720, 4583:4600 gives -0.04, 17.3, 18.8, 18.1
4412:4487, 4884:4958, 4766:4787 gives -0.04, 16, 18.7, 17.9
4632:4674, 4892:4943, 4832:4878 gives 0.00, 18.9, 18.6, 18.7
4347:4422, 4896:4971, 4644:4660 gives -0.15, 14.1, 18.9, 16.4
